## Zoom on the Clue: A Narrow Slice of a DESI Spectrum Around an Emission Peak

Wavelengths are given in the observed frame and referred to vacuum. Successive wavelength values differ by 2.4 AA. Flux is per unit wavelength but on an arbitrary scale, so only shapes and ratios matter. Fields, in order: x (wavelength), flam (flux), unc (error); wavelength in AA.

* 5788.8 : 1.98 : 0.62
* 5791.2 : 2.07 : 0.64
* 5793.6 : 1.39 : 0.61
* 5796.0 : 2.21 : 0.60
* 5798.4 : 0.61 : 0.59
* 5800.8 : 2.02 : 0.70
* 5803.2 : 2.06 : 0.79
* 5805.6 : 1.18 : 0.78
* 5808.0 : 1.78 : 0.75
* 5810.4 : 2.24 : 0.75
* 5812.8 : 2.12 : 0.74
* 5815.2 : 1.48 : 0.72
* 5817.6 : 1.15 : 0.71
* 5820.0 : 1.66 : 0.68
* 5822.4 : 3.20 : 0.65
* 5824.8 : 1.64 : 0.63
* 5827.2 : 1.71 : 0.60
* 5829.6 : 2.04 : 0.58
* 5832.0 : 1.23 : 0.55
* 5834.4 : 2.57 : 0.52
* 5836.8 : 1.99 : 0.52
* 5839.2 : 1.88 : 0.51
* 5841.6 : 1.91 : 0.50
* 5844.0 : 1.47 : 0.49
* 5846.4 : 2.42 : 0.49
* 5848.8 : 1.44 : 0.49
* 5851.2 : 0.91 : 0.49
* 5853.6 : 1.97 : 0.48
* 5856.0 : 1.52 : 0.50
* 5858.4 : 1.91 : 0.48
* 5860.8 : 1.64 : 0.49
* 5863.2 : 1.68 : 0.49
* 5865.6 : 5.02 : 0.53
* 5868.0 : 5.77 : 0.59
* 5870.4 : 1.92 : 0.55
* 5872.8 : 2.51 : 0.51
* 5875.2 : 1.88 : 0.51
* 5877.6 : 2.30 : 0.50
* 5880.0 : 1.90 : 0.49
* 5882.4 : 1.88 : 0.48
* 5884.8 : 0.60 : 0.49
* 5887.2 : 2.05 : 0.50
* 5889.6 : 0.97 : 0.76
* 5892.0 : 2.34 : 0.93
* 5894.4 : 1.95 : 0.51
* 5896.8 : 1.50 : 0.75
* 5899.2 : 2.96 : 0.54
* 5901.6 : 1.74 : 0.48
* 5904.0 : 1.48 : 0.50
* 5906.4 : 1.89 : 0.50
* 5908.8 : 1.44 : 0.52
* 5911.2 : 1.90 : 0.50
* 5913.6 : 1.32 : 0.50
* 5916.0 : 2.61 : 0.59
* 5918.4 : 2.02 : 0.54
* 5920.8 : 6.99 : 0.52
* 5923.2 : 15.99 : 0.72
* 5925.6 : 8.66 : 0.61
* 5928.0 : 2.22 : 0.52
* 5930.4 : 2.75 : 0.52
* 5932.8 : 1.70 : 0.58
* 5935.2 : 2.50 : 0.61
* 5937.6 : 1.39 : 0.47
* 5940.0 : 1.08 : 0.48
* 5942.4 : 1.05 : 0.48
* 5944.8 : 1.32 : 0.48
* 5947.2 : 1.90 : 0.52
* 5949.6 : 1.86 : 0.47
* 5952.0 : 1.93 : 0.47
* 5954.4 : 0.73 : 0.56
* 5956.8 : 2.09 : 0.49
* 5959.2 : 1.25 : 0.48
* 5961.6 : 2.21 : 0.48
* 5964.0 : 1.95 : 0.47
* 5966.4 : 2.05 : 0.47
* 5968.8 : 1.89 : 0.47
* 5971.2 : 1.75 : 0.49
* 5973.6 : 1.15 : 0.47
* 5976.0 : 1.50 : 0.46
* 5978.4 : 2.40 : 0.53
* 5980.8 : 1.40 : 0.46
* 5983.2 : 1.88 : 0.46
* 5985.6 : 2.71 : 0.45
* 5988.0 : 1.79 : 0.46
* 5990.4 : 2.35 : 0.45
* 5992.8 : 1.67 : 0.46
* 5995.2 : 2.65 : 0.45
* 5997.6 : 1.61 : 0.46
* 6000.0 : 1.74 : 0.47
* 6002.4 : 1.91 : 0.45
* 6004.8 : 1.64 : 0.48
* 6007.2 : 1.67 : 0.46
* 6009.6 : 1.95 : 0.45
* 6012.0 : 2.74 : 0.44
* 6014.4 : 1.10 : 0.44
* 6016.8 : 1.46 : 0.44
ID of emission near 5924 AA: [O III] 5007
